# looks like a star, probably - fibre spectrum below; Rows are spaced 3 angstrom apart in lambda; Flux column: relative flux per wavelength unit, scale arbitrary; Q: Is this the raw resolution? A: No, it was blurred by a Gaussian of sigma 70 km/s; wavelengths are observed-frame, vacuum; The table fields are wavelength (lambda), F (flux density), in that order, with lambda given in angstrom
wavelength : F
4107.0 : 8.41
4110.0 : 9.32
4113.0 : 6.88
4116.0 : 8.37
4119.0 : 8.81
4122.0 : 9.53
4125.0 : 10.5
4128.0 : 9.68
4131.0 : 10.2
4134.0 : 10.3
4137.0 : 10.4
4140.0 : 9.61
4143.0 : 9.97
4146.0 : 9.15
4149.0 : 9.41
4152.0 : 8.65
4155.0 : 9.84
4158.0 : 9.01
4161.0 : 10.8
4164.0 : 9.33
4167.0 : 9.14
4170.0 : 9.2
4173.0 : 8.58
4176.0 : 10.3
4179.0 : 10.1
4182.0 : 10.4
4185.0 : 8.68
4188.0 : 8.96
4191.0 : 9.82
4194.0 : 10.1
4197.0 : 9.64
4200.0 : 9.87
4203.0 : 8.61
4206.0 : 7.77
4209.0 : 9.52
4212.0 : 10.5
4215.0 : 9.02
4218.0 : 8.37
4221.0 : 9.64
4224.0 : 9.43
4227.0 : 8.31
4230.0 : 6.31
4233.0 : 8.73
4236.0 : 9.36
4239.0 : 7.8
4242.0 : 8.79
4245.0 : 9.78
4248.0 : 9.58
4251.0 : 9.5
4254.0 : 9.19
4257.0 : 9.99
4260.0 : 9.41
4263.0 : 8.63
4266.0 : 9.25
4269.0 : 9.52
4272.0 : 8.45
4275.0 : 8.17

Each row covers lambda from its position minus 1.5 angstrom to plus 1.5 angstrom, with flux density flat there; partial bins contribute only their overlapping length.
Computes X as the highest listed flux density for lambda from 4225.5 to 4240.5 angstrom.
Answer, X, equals 9.36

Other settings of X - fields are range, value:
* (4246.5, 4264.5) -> 9.99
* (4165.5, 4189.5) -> 10.4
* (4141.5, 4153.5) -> 9.97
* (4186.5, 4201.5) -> 10.1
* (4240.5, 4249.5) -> 9.78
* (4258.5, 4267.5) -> 9.41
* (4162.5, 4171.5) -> 9.33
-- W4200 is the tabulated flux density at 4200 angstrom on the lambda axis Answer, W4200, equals 9.87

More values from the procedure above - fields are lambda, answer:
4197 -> 9.64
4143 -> 9.97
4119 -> 8.81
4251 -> 9.5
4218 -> 8.37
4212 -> 10.5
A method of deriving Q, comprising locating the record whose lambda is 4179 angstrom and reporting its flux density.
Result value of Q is 10.1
